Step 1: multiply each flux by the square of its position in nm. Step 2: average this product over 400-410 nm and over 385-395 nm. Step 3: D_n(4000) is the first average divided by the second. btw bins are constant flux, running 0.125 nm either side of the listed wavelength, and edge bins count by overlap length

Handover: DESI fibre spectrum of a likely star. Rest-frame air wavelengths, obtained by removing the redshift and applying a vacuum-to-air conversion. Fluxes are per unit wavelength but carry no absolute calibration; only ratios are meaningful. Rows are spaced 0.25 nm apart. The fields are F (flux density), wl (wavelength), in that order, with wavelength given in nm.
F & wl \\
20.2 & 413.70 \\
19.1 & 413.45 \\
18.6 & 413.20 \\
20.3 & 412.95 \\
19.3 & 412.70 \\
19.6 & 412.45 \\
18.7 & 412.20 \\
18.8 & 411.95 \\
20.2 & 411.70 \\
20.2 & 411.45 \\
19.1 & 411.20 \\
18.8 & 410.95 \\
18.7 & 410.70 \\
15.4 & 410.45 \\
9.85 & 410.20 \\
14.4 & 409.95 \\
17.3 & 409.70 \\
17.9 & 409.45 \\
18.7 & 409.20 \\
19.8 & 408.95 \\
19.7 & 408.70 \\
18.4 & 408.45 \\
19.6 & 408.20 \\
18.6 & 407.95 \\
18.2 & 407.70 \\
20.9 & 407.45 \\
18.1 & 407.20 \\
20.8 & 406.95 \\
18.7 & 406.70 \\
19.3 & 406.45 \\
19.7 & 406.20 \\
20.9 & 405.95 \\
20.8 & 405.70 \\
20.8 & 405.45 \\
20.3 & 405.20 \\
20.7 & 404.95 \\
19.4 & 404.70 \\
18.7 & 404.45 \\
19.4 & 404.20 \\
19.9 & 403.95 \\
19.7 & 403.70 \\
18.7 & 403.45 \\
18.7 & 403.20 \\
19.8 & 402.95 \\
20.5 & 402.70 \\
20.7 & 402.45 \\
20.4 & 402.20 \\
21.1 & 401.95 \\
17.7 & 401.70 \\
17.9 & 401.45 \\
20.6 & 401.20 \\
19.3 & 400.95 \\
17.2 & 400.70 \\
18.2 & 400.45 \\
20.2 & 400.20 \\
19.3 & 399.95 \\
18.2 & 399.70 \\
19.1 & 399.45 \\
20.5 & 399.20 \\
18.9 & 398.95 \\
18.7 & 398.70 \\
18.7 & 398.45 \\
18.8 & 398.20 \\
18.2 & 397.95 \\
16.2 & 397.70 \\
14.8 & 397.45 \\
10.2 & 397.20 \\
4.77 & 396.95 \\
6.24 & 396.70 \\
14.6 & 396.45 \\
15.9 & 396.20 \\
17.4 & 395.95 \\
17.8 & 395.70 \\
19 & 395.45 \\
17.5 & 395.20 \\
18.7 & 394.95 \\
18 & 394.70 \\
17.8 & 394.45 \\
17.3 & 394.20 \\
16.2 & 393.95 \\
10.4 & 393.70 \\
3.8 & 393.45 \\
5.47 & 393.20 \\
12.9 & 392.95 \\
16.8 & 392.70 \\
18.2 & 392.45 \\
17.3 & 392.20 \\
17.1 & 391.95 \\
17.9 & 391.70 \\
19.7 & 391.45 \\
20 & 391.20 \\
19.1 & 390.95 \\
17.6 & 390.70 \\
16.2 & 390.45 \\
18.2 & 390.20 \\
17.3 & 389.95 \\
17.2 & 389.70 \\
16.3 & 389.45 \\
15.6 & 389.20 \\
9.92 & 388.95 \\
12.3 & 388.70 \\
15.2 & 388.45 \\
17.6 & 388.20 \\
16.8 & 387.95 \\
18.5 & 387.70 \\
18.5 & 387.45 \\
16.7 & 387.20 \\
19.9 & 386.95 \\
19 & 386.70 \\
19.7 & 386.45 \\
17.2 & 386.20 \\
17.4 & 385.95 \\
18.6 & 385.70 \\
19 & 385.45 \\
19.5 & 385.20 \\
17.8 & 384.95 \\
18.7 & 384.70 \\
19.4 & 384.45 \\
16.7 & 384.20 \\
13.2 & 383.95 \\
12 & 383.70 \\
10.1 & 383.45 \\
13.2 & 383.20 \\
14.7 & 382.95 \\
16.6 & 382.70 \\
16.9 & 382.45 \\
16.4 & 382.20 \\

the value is 1.26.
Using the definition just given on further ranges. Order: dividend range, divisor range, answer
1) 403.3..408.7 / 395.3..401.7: 1.21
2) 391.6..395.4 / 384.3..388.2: 0.85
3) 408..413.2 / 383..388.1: 1.21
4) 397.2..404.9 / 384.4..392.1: 1.15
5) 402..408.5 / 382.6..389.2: 1.32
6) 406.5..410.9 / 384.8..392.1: 1.14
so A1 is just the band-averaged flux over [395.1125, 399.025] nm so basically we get 15.4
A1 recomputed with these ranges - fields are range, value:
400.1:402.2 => 19.1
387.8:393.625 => 15.6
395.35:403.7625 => 17.6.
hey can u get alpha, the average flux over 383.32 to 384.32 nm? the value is 13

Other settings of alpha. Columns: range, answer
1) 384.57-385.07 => 18.3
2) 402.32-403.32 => 19.9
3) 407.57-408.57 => 18.7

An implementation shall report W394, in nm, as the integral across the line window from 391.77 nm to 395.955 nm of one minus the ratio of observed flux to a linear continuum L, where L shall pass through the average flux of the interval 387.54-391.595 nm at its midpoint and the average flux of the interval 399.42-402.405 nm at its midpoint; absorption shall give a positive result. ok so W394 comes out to 0.54 nm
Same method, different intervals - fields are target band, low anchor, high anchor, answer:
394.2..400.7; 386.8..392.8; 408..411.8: 0.25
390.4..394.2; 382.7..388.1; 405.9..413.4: 0.46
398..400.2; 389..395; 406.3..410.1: -0.25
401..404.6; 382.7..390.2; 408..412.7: -0.40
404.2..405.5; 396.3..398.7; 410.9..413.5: -0.25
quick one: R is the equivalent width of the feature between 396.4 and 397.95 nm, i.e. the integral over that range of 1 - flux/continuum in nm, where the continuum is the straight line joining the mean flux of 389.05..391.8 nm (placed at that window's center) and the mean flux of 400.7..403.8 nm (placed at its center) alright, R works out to 0.60 nm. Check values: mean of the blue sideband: 17.7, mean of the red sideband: 19.5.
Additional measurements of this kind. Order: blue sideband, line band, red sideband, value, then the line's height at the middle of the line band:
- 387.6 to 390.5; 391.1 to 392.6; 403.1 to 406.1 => -0.15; 16.6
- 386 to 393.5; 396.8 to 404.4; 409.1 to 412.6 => -0.49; 17.1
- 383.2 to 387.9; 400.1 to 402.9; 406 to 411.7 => -0.22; 18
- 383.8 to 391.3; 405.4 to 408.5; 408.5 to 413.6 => -0.26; 18.1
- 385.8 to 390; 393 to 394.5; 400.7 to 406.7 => 0.53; 17.9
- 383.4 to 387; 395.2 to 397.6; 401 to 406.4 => 0.66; 18.8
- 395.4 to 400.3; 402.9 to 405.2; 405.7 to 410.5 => -0.25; 17.5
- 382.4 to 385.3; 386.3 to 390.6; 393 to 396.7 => -0.43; 15.2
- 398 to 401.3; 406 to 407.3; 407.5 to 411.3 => -0.10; 18.1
